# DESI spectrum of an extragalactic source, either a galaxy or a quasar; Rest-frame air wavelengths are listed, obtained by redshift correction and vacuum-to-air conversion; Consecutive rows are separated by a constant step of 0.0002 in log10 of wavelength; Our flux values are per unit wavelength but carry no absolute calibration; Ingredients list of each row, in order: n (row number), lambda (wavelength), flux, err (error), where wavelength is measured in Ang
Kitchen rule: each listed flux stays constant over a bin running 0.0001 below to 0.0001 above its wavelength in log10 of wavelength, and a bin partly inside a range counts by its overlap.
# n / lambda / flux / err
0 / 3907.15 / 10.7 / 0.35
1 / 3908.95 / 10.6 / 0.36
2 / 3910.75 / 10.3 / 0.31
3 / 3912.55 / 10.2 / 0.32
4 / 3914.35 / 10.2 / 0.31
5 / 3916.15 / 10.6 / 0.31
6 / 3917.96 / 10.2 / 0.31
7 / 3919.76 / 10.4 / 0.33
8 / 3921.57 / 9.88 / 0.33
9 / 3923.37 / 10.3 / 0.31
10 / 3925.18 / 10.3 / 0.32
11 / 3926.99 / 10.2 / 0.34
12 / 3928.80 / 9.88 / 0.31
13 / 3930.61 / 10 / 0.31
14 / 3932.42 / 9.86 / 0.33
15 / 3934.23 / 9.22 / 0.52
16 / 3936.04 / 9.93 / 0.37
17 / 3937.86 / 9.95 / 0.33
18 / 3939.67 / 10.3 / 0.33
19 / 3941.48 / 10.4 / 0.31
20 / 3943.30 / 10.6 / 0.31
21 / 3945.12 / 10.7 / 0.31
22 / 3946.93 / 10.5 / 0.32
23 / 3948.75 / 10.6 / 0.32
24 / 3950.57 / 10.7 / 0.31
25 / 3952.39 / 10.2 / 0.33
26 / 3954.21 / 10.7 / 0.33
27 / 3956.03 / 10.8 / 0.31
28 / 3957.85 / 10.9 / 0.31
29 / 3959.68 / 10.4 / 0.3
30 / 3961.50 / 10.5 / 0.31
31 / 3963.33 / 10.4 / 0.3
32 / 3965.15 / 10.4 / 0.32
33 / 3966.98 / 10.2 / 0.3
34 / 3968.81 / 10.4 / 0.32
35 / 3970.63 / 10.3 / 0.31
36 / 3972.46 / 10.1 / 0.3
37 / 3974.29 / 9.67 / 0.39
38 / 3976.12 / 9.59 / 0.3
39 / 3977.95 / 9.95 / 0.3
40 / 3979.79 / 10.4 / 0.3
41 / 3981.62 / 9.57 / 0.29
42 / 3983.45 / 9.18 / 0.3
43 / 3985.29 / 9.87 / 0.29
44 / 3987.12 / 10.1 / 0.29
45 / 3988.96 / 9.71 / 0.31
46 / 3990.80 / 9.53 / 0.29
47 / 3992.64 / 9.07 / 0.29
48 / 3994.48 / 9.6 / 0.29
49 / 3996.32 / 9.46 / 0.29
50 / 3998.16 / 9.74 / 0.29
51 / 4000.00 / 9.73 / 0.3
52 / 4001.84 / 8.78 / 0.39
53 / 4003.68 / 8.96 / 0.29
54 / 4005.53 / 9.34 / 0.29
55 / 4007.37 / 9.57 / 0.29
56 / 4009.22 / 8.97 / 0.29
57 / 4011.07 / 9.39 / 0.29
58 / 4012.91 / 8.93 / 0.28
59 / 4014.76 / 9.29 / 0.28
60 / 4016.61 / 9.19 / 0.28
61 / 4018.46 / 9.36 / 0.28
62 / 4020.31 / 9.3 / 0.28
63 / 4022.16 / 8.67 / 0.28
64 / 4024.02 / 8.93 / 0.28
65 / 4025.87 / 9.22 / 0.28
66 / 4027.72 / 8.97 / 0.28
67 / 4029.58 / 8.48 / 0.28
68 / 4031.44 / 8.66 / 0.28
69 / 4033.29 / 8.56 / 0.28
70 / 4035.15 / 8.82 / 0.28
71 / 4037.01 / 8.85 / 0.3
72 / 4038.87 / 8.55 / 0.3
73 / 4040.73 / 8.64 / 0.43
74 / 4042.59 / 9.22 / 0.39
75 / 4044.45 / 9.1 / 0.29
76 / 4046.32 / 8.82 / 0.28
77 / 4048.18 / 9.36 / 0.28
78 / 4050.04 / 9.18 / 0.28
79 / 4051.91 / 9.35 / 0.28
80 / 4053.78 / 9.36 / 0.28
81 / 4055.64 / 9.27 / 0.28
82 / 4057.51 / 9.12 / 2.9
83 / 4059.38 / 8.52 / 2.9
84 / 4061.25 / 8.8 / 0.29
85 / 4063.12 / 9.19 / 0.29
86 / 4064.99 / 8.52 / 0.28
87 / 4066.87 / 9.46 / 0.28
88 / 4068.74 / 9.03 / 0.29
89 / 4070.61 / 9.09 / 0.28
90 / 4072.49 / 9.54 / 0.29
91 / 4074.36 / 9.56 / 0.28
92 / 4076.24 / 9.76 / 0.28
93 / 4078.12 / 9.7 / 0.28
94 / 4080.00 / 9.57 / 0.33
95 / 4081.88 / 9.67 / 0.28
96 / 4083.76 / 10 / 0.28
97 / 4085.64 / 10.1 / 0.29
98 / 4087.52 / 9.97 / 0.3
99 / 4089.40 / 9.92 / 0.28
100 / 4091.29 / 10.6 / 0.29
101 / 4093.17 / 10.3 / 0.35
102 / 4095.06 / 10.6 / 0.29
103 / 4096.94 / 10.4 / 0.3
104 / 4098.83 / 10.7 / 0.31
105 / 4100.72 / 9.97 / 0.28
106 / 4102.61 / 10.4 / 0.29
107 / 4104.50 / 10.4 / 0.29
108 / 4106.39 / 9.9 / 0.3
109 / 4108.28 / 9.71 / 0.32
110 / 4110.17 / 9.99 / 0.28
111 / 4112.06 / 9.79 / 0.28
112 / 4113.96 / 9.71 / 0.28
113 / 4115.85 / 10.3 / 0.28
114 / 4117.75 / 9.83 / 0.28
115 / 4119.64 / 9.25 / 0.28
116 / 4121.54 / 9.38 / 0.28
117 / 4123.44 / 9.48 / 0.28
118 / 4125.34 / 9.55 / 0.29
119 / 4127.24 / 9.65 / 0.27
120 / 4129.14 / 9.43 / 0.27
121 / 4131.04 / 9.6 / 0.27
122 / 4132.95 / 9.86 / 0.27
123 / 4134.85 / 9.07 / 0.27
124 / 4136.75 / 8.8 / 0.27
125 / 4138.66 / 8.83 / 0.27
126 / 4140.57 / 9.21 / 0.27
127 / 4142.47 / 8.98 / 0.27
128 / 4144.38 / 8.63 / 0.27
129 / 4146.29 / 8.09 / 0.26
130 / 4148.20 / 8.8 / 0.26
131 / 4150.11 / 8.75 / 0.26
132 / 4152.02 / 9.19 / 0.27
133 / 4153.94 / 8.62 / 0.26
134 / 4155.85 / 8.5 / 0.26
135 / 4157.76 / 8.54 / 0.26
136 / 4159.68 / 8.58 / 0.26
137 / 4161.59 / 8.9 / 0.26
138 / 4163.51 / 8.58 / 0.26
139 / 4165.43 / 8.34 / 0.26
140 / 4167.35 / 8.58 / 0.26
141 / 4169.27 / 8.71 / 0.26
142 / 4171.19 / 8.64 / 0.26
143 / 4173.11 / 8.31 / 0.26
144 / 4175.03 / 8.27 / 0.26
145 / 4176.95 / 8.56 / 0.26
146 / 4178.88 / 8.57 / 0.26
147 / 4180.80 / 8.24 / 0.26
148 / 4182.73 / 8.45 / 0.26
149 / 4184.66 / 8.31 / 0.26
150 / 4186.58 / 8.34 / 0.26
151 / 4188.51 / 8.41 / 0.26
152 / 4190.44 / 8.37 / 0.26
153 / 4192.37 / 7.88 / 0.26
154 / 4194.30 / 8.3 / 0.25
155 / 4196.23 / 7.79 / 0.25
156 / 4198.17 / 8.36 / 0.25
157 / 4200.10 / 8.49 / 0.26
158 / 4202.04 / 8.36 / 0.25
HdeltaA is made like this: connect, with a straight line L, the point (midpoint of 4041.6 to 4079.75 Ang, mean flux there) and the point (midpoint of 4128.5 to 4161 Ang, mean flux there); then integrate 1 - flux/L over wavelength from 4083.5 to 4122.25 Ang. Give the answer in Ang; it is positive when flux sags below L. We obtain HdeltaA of -4.32 Ang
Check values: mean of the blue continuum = 9.2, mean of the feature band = 10.1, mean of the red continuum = 8.91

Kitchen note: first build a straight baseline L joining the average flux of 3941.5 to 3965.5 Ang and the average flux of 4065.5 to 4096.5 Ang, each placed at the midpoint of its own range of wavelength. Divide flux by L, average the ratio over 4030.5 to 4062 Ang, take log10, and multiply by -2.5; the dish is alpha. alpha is 0.12 mag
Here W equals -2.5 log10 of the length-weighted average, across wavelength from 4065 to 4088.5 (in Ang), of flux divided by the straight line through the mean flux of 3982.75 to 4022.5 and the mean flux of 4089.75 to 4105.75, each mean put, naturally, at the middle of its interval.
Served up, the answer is 0.06 mag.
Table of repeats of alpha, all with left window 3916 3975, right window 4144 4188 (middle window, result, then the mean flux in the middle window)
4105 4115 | -0.10 mag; 9.86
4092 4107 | -0.14 mag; 10.3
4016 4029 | 0.07 mag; 9.07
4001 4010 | 0.08 mag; 9.13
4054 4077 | 0.02 mag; 9.16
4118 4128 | -0.07 mag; 9.49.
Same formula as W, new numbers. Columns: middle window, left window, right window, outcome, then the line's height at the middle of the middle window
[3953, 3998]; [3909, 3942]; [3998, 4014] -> -0.049 mag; 9.58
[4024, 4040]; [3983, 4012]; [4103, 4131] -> 0.090 mag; 9.53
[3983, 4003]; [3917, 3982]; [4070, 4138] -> 0.066 mag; 10.1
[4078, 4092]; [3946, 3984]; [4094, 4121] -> 0.016 mag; 10.1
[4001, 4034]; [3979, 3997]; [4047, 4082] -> 0.054 mag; 9.49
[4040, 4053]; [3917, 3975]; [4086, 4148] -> 0.095 mag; 9.93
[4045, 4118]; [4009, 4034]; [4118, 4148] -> -0.066 mag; 9.1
